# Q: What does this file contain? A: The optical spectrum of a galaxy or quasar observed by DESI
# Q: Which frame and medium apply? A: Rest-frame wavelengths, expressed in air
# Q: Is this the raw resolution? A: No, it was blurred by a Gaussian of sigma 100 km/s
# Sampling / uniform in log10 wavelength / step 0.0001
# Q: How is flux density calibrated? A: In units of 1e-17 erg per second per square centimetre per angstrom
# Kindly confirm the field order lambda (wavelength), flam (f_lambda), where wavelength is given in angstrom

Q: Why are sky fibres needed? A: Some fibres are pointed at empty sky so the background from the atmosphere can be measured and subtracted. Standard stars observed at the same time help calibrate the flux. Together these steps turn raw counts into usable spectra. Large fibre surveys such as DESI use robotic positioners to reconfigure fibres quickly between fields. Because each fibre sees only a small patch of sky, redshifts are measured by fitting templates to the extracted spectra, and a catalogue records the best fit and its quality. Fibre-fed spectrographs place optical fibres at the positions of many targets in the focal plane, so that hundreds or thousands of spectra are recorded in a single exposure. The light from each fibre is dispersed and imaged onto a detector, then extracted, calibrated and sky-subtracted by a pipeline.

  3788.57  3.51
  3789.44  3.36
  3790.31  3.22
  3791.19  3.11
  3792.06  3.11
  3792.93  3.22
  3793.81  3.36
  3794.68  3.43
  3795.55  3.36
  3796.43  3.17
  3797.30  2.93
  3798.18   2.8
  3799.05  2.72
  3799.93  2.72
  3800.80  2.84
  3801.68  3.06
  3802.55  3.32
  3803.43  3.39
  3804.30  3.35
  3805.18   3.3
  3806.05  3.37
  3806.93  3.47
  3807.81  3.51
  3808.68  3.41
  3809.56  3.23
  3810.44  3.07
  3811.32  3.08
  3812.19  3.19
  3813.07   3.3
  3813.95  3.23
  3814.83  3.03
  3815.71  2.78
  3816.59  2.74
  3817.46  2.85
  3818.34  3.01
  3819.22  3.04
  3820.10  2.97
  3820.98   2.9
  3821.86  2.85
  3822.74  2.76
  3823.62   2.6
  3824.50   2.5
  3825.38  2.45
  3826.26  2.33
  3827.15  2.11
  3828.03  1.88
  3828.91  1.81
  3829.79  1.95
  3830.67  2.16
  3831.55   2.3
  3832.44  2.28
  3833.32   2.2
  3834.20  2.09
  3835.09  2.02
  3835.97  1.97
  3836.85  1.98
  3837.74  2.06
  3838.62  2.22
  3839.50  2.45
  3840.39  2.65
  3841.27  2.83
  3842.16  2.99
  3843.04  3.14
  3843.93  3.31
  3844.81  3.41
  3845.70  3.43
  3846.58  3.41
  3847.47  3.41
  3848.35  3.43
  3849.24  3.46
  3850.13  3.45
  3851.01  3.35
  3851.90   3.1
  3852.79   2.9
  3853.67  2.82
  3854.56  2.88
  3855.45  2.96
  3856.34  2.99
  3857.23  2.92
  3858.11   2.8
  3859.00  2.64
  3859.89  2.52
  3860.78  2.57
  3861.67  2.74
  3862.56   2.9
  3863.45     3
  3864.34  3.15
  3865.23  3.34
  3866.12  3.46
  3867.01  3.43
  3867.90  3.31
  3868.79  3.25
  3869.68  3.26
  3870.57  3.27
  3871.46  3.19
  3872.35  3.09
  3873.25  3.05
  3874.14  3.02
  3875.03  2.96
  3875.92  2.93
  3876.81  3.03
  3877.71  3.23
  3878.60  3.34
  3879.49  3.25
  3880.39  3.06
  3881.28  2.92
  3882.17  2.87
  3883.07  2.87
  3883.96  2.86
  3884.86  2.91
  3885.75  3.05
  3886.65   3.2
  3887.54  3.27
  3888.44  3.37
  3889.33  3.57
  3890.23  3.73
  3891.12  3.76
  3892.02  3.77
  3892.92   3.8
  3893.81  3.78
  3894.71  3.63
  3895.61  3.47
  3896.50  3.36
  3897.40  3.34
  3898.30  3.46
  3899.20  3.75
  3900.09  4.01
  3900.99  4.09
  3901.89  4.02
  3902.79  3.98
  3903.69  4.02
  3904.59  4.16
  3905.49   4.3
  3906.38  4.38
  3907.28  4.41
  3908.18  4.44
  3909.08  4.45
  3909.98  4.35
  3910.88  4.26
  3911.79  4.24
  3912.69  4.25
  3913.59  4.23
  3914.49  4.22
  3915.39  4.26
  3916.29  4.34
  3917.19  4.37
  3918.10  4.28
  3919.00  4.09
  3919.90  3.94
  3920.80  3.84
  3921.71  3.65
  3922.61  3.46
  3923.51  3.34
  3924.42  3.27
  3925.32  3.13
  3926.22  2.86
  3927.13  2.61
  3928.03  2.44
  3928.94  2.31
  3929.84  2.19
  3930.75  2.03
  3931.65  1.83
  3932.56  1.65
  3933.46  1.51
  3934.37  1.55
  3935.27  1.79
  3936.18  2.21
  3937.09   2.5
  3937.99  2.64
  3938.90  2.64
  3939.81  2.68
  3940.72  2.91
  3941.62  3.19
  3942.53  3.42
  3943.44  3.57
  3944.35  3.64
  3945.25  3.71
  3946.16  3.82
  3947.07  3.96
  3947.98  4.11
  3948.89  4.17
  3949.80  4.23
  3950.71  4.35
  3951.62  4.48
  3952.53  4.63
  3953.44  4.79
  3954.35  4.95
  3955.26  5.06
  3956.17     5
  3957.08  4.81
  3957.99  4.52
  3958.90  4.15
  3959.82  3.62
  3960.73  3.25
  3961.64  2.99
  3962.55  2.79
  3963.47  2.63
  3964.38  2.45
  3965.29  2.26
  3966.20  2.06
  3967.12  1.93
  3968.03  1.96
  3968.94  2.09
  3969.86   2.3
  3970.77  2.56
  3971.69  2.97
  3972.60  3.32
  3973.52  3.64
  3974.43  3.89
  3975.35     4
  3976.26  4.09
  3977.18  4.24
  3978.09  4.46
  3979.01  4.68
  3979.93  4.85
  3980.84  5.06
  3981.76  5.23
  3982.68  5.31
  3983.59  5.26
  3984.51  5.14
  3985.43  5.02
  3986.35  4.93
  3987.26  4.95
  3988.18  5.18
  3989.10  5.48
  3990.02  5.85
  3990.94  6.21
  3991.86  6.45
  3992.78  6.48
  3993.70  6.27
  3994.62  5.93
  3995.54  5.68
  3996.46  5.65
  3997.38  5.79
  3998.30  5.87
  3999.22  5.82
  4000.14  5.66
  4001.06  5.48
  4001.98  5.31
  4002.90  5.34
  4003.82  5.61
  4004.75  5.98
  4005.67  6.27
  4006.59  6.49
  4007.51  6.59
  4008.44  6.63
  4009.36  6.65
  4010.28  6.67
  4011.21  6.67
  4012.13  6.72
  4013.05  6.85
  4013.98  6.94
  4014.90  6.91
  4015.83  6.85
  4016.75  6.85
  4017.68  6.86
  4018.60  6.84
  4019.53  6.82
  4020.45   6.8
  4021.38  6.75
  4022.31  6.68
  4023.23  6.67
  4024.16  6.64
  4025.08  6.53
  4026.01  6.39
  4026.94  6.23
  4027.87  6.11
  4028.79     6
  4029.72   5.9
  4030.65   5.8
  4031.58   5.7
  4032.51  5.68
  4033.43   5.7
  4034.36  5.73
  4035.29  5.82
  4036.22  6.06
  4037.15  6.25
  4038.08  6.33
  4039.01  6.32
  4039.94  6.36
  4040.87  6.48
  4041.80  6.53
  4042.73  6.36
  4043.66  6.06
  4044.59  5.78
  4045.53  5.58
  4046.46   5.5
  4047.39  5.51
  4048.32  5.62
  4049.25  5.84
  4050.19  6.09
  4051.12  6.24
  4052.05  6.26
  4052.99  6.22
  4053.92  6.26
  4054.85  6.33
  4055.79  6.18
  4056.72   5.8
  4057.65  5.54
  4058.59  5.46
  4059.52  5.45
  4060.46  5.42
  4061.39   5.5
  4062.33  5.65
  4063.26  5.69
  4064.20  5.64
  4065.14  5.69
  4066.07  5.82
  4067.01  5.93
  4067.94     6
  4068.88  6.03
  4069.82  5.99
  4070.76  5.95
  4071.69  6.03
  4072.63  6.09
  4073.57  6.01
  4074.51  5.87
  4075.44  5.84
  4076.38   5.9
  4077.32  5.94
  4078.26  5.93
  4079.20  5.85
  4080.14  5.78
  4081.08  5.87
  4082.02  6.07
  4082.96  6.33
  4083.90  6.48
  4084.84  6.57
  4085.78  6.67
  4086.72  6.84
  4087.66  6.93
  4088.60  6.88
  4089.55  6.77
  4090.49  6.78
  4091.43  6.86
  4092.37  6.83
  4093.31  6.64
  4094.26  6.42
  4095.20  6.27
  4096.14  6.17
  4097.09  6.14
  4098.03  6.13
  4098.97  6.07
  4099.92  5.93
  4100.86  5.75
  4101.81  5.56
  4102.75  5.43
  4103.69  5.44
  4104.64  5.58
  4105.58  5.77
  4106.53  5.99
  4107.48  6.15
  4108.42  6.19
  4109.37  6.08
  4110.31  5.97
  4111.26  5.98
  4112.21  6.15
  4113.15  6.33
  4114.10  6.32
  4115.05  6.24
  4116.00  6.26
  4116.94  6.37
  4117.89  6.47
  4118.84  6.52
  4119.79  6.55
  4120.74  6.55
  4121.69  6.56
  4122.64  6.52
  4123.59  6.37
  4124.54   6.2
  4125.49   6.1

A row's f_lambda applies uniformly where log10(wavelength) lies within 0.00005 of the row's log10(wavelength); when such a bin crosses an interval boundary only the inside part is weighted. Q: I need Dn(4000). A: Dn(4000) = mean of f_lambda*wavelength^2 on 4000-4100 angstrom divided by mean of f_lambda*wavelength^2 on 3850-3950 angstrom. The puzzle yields 2.01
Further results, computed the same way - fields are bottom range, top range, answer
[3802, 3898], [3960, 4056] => 1.98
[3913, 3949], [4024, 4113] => 2.06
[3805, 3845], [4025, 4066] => 2.46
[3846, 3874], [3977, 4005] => 1.89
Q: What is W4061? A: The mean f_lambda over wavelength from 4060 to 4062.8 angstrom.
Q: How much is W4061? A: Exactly 5.54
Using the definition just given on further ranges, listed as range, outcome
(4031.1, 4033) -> 5.71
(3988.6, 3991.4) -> 5.83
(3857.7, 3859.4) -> 2.72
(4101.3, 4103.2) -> 5.5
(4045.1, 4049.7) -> 5.62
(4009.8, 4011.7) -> 6.67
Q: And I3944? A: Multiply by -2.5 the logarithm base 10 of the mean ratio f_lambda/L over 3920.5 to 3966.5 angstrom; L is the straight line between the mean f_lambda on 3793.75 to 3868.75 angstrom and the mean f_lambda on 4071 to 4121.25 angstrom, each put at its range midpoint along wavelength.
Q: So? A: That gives 0.30 mag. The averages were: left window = 2.89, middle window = 3.25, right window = 6.2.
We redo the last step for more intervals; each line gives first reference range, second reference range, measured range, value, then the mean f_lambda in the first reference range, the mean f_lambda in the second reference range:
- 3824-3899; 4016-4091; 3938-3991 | 0.19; 2.96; 6.12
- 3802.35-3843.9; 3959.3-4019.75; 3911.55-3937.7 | 0.30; 2.73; 5.02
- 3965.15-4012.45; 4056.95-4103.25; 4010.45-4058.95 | -0.13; 5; 6.07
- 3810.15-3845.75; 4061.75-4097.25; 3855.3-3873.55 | 0.03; 2.62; 6.19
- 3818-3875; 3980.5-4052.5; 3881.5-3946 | 0.19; 2.81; 6.06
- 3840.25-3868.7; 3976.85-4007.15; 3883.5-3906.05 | 0.05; 3.09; 5.52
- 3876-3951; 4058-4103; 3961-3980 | 0.36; 3.43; 6.08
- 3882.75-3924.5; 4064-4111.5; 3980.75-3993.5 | -0.13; 3.83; 6.12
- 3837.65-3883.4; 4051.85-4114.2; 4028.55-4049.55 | -0.09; 3.05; 6.06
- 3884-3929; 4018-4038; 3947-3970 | 0.31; 3.75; 6.25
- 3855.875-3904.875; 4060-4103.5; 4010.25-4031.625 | -0.24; 3.28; 6.1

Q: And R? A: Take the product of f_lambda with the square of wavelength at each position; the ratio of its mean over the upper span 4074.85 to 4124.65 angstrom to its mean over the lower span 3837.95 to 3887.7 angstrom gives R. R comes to 2.30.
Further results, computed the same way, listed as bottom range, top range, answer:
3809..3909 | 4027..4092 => 2.16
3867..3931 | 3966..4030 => 1.64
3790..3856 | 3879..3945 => 1.23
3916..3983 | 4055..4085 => 1.83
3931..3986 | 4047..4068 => 1.73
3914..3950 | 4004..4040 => 2.13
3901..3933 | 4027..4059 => 1.75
